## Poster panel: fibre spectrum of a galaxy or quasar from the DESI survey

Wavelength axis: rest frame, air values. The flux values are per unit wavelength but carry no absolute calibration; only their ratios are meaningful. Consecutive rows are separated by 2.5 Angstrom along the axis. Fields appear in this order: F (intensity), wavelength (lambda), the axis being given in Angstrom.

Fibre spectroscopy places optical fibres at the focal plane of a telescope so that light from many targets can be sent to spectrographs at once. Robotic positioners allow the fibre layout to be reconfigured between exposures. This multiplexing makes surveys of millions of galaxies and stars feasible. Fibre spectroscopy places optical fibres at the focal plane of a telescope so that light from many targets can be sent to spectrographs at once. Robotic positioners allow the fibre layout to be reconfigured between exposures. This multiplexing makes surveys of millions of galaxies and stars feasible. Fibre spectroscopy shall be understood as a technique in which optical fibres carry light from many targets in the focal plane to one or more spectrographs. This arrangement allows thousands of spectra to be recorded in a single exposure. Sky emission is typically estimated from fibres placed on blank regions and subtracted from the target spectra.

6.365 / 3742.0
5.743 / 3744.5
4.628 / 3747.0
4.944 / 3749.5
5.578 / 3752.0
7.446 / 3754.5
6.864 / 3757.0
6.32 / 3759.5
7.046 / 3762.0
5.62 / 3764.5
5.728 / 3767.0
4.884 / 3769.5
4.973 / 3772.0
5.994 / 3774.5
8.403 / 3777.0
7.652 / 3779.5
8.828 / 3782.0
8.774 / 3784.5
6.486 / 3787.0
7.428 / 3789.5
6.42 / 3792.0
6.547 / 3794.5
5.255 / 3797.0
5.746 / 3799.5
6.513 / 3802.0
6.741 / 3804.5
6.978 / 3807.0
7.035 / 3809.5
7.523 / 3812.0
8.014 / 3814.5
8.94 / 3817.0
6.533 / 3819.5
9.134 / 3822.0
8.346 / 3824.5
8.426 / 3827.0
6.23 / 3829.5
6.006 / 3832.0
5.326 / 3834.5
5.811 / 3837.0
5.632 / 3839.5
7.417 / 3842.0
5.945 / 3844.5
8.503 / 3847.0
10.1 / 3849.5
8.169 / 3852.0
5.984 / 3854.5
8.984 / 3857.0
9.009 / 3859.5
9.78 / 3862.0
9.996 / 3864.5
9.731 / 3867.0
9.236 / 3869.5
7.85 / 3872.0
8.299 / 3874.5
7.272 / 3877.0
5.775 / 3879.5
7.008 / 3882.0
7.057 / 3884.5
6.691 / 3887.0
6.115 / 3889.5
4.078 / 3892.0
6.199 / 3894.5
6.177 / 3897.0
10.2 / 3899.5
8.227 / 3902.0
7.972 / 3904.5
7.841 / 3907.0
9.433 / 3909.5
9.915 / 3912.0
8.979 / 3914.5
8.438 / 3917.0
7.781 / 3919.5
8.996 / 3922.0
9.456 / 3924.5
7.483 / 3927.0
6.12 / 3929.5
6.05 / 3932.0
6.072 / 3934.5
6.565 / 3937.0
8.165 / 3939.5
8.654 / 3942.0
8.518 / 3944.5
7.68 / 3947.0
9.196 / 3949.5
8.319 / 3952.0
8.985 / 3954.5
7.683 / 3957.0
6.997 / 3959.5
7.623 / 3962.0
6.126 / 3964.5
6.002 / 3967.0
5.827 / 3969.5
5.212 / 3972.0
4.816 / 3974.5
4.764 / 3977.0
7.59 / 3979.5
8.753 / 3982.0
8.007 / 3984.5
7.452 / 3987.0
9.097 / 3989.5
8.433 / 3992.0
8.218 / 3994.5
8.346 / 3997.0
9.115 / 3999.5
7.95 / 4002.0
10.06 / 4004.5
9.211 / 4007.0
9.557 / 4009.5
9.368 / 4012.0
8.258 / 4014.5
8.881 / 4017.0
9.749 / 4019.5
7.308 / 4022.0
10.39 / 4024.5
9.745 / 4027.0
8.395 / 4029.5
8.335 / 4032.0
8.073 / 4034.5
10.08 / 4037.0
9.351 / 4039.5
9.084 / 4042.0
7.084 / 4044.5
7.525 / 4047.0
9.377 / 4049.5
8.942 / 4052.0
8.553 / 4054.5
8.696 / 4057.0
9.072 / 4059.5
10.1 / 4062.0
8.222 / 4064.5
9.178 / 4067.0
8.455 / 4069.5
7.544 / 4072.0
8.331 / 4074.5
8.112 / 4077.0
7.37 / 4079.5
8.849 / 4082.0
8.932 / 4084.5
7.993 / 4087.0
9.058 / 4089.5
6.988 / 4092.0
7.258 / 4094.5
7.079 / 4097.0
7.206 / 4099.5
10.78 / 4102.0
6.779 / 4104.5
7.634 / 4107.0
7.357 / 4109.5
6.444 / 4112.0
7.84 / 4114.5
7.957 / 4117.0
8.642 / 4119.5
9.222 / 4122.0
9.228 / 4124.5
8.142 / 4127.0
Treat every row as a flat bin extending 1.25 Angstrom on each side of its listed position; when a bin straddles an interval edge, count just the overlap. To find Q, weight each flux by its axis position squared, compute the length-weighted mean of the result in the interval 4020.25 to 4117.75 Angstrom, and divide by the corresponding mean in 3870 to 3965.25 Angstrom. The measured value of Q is 1.18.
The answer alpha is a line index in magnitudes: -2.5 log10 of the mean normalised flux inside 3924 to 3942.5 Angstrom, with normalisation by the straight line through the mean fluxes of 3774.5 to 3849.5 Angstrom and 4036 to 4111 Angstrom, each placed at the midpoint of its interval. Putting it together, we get 0.08 mag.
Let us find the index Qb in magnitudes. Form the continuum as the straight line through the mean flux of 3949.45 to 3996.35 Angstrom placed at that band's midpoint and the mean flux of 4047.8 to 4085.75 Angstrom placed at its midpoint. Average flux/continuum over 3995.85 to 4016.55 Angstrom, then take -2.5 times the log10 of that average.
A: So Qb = -0.16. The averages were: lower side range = 7.29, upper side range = 8.64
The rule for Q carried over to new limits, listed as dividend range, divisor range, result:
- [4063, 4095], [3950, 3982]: 1.28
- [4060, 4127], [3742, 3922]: 1.28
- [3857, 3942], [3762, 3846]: 1.21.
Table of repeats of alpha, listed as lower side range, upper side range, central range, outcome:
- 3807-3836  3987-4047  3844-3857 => -0.05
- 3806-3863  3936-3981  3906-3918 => -0.22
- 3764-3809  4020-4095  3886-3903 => 0.09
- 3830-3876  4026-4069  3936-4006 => 0.10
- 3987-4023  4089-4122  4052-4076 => -0.06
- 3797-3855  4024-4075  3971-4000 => 0.12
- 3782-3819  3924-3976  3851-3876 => -0.22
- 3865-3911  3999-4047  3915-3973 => 0.08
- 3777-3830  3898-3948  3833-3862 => 0.03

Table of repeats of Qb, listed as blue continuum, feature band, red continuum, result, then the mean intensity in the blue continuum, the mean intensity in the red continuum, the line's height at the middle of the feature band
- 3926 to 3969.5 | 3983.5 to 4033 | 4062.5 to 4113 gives -0.15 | 7.38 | 8.02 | 7.66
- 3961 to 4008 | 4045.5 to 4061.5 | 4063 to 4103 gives -0.10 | 7.5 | 8.21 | 7.99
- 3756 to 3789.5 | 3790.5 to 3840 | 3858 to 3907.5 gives 0.04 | 6.76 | 7.73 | 7.14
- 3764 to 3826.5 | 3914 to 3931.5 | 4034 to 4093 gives -0.04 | 7.01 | 8.55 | 7.75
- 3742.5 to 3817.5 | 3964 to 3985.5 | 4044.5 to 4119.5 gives 0.20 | 6.61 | 8.18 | 7.62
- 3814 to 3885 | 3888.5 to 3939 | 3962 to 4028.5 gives 0.03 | 7.75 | 8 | 7.86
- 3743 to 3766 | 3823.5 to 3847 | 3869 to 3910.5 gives 0.02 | 6.02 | 7.33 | 6.8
